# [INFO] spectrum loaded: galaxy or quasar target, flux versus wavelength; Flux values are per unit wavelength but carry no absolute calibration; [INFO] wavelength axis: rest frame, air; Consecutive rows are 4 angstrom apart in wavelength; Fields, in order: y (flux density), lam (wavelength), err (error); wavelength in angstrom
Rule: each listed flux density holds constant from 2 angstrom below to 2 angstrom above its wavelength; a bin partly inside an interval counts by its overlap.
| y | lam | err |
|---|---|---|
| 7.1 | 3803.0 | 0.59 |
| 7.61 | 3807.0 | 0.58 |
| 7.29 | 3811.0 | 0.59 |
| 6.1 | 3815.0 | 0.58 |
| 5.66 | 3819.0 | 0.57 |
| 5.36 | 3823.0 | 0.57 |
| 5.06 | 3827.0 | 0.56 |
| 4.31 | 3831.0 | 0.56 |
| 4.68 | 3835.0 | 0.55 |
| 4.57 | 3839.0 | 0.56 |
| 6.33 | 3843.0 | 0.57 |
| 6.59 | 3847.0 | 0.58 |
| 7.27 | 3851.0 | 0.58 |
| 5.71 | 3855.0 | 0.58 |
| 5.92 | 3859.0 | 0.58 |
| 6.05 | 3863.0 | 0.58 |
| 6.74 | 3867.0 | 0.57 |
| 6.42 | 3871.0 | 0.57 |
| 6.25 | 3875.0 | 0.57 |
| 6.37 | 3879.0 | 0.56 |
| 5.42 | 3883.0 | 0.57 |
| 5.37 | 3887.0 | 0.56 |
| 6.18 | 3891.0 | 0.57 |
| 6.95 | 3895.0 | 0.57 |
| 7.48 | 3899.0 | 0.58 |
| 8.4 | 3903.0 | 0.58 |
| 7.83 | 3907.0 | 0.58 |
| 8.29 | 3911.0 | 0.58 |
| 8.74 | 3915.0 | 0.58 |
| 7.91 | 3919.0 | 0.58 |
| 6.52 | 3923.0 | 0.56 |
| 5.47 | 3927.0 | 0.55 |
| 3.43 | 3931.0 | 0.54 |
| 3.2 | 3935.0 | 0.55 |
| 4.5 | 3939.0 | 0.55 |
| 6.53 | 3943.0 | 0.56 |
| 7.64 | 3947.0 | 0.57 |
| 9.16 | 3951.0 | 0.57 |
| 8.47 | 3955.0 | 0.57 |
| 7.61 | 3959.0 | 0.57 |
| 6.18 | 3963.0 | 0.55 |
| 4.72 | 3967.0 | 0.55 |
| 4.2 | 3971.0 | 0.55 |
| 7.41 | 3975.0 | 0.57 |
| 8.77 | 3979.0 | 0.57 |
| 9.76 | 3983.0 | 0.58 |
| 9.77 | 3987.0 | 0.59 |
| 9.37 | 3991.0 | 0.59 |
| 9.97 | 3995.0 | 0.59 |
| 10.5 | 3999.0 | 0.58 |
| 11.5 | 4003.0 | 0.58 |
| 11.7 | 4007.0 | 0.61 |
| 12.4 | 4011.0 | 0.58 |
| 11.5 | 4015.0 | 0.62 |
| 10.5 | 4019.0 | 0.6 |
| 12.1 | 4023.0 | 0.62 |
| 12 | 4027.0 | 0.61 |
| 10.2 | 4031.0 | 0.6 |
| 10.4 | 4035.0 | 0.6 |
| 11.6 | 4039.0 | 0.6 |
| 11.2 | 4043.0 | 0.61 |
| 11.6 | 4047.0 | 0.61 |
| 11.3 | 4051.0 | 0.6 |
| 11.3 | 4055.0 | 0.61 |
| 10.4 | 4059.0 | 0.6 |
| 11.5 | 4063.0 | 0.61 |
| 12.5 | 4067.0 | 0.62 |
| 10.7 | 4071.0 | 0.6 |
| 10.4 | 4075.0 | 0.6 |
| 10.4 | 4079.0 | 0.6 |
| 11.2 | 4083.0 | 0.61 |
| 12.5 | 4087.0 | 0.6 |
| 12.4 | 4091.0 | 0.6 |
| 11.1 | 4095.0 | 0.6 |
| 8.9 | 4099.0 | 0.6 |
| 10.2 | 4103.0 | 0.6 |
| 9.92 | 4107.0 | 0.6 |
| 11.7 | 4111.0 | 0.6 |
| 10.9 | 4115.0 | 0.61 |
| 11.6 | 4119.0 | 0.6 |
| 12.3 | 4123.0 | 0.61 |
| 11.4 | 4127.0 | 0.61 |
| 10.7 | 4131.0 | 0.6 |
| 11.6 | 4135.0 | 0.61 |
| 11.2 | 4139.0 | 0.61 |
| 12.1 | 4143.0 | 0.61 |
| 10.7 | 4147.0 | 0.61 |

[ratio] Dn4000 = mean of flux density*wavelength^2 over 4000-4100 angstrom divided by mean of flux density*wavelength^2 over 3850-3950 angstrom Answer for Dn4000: 1.9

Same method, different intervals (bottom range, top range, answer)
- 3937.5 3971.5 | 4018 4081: 1.75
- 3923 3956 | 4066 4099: 2.00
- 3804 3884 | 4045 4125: 2.09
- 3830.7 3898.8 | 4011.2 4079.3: 2.03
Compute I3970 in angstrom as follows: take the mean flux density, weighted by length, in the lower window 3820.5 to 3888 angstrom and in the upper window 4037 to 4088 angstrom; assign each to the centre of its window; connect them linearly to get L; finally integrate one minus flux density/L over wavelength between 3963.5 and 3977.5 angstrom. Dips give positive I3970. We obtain 5.1 angstrom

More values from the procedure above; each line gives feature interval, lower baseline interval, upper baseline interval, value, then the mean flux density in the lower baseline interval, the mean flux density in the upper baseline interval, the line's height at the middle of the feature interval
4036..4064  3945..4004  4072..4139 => -3.8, 8.28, 11.1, 9.89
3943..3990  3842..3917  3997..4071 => 8.7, 6.76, 11.3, 9.33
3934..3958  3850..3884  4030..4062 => 4.7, 6.23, 11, 8.35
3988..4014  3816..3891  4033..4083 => -3.3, 5.8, 11.1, 9.63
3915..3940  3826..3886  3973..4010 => 7.7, 5.85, 9.93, 8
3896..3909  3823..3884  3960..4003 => -2.1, 5.84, 8.21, 6.75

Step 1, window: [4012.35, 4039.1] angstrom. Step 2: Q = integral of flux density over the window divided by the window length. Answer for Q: 11.2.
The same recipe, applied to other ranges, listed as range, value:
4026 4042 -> 11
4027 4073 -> 11.2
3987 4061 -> 11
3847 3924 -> 6.83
